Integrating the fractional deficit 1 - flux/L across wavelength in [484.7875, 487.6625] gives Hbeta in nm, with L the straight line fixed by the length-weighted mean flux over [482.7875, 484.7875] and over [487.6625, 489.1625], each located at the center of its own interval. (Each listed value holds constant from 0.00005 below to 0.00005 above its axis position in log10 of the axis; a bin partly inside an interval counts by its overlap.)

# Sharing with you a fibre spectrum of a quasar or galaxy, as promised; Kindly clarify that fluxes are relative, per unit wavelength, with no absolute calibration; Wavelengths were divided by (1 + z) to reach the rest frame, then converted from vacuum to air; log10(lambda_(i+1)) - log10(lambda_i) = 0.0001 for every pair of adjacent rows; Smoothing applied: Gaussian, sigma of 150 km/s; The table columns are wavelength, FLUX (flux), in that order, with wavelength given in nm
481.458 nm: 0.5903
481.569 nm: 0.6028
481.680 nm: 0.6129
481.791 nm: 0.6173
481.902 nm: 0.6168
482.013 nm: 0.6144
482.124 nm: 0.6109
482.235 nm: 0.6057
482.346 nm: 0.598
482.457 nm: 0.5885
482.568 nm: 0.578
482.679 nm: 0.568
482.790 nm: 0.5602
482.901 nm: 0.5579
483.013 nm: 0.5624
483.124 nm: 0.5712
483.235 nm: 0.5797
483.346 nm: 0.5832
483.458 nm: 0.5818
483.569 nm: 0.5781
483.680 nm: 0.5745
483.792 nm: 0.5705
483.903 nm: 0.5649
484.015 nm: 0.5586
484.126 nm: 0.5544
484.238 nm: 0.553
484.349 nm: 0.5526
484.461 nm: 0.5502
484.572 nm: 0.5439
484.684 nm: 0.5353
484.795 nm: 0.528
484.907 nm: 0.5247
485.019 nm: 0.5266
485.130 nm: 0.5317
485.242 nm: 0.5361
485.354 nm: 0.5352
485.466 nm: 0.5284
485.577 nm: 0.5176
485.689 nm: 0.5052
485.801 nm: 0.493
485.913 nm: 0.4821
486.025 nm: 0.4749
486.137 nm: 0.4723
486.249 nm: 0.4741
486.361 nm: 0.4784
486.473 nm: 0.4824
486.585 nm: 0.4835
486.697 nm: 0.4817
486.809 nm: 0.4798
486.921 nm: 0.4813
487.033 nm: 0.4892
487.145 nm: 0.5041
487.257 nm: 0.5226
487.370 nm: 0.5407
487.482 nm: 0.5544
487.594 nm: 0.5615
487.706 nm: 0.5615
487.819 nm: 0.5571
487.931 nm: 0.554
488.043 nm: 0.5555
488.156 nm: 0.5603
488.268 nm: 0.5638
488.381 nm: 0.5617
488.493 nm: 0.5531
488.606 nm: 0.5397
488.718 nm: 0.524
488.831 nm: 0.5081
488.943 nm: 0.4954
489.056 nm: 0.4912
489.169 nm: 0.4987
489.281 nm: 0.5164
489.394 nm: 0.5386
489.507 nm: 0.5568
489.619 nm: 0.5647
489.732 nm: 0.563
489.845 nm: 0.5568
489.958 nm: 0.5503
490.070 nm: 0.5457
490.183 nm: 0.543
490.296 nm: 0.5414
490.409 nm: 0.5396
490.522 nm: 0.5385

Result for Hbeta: 0.22 nm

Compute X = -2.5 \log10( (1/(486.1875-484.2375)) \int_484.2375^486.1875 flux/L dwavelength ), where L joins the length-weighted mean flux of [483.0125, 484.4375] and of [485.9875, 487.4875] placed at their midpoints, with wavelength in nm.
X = 0.02 mag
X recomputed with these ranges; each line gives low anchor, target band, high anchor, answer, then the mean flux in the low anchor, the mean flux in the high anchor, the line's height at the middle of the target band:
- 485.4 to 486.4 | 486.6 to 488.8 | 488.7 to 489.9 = -0.04 mag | 0.492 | 0.528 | 0.511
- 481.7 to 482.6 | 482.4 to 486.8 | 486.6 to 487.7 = 0.05 mag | 0.605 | 0.514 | 0.56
